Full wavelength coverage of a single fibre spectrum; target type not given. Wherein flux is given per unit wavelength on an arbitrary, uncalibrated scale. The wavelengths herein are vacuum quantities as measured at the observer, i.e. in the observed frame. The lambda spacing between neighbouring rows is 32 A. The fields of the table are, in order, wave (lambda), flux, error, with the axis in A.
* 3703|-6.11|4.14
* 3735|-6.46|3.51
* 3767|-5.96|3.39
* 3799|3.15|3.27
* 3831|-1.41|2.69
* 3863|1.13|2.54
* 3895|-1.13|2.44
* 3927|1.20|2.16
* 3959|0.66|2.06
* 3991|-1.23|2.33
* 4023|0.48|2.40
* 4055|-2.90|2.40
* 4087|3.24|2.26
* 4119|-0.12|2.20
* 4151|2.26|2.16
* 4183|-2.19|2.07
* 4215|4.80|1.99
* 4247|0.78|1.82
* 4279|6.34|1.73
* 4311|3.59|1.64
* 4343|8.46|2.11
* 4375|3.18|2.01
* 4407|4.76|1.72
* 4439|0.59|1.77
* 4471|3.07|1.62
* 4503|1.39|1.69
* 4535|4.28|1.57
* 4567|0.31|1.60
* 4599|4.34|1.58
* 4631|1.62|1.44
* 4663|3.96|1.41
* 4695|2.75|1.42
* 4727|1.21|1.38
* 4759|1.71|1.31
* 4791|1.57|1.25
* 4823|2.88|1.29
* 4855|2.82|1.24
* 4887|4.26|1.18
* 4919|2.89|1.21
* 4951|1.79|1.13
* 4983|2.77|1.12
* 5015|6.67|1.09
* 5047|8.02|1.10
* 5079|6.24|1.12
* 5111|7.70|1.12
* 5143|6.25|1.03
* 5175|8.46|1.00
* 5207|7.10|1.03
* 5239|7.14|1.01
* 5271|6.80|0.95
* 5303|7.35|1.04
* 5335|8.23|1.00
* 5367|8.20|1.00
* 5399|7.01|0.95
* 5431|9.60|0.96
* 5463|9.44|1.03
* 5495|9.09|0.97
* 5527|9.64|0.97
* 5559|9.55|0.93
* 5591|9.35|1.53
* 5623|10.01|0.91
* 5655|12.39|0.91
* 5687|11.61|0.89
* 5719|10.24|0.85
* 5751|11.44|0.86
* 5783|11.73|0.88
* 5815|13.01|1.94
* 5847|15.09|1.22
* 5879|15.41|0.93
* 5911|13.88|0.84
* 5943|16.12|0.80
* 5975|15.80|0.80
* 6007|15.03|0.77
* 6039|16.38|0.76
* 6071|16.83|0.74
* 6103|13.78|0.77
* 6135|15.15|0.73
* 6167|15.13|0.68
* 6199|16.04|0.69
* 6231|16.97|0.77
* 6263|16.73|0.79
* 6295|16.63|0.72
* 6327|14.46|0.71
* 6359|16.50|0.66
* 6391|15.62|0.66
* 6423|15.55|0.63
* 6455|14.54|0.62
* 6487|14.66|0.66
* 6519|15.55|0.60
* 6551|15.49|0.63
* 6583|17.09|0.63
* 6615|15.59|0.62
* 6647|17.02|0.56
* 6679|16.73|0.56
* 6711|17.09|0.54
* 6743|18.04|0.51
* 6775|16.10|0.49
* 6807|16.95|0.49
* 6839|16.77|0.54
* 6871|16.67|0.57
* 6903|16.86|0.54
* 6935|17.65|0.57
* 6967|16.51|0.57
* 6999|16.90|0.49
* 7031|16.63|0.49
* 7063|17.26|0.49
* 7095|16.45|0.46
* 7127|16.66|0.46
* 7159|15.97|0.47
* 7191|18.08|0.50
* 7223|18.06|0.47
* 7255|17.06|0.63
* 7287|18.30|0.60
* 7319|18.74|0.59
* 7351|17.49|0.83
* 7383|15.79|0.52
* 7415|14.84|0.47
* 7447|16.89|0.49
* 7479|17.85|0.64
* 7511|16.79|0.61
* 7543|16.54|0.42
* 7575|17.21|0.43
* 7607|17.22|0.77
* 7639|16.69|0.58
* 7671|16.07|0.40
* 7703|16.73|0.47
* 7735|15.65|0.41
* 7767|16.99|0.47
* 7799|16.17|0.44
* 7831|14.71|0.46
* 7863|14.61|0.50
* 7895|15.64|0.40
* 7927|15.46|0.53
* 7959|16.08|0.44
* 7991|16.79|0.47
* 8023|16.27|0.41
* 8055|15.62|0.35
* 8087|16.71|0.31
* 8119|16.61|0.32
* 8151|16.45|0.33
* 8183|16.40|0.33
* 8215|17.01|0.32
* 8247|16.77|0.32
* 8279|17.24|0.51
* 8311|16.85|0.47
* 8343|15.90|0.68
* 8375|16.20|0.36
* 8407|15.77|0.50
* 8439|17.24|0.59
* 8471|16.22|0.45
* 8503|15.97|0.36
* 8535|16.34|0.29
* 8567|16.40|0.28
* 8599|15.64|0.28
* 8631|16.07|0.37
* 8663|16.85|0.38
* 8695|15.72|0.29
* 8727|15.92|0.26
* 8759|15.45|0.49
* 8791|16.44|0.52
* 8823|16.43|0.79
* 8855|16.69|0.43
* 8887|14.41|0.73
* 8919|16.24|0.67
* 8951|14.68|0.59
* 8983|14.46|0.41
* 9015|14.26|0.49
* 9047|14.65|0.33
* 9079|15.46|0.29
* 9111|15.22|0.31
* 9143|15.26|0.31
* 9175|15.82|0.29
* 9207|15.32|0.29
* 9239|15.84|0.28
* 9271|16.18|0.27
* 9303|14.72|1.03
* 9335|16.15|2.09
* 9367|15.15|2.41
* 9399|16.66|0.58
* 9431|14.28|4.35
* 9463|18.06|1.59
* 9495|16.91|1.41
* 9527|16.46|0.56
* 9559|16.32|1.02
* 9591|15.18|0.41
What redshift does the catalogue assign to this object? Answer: 0.255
